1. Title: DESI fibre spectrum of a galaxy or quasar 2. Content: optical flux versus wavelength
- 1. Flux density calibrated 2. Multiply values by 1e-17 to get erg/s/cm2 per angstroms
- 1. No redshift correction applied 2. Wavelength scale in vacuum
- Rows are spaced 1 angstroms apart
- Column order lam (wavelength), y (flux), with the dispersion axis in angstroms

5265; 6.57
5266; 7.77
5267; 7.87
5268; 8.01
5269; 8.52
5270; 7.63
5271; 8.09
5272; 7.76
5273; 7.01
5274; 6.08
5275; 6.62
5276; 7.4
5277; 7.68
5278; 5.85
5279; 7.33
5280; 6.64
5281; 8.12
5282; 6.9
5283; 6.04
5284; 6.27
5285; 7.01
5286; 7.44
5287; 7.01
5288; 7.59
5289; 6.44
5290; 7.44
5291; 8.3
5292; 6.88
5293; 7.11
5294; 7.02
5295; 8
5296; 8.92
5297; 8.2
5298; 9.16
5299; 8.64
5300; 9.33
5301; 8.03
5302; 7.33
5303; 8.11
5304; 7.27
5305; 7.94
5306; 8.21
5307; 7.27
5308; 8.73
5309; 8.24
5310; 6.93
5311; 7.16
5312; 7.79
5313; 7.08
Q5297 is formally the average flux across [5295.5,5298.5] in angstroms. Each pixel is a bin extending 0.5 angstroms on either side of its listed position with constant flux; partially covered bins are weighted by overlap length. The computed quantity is 8.76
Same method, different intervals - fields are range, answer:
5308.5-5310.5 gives 7.58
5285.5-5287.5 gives 7.22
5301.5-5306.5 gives 7.77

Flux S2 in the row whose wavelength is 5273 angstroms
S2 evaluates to 7.01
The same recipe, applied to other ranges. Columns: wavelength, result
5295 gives 8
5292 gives 6.88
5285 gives 7.01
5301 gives 8.03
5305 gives 7.94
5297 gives 8.2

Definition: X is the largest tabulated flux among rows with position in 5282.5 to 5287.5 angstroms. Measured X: 7.44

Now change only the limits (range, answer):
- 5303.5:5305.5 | 7.94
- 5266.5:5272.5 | 8.52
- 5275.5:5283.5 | 8.12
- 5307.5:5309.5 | 8.73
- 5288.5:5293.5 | 8.3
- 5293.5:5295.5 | 8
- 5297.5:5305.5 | 9.33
